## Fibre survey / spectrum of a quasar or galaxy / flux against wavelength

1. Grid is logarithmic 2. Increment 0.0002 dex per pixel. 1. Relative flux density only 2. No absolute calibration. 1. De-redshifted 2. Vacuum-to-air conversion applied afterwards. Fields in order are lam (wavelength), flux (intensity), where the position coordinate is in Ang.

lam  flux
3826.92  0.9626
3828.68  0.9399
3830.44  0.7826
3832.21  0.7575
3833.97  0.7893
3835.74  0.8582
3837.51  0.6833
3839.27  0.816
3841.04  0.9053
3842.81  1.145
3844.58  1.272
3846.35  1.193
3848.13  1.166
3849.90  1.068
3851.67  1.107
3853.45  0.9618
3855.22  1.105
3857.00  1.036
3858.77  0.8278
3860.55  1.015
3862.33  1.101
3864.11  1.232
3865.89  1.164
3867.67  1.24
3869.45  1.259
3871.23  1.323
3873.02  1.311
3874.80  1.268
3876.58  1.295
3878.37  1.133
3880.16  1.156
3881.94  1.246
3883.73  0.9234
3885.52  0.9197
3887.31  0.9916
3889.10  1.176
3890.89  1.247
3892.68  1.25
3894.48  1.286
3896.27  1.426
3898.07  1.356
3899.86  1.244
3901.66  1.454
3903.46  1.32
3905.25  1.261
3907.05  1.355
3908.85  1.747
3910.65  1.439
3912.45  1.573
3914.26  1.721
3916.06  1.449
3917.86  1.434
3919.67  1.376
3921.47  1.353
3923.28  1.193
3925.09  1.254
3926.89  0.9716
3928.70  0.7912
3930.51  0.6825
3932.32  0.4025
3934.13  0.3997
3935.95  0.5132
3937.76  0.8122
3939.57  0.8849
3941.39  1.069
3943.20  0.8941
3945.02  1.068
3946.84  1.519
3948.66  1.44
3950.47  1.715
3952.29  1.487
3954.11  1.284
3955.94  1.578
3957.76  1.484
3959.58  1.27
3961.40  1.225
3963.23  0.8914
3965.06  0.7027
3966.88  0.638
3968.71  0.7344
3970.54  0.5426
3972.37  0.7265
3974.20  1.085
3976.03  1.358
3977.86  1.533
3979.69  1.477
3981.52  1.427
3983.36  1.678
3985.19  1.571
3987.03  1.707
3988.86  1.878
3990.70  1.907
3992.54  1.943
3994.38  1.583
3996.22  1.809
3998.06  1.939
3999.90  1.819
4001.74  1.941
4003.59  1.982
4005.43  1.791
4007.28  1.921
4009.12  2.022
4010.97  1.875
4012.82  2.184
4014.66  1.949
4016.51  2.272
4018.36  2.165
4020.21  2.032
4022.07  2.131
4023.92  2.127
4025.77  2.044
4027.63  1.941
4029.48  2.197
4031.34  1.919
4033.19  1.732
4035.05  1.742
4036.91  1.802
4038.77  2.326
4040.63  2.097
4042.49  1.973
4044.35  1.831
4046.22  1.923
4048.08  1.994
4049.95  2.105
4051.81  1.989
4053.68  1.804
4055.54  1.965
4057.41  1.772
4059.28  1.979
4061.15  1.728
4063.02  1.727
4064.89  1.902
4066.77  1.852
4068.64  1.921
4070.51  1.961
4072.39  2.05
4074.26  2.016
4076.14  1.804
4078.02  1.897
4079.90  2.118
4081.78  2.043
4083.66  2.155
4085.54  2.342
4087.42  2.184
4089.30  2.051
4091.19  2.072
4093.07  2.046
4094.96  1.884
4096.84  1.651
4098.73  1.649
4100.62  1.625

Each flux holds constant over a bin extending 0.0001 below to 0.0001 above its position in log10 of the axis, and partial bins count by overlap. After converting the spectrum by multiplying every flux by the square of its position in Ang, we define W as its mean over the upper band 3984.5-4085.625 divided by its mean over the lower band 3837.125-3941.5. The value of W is 1.83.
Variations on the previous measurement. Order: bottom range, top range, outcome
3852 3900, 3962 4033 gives 1.53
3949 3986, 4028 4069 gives 1.64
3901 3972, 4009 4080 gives 1.81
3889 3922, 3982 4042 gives 1.46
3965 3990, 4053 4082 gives 1.60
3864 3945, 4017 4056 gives 1.82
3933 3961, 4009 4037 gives 1.81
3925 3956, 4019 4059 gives 2.03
